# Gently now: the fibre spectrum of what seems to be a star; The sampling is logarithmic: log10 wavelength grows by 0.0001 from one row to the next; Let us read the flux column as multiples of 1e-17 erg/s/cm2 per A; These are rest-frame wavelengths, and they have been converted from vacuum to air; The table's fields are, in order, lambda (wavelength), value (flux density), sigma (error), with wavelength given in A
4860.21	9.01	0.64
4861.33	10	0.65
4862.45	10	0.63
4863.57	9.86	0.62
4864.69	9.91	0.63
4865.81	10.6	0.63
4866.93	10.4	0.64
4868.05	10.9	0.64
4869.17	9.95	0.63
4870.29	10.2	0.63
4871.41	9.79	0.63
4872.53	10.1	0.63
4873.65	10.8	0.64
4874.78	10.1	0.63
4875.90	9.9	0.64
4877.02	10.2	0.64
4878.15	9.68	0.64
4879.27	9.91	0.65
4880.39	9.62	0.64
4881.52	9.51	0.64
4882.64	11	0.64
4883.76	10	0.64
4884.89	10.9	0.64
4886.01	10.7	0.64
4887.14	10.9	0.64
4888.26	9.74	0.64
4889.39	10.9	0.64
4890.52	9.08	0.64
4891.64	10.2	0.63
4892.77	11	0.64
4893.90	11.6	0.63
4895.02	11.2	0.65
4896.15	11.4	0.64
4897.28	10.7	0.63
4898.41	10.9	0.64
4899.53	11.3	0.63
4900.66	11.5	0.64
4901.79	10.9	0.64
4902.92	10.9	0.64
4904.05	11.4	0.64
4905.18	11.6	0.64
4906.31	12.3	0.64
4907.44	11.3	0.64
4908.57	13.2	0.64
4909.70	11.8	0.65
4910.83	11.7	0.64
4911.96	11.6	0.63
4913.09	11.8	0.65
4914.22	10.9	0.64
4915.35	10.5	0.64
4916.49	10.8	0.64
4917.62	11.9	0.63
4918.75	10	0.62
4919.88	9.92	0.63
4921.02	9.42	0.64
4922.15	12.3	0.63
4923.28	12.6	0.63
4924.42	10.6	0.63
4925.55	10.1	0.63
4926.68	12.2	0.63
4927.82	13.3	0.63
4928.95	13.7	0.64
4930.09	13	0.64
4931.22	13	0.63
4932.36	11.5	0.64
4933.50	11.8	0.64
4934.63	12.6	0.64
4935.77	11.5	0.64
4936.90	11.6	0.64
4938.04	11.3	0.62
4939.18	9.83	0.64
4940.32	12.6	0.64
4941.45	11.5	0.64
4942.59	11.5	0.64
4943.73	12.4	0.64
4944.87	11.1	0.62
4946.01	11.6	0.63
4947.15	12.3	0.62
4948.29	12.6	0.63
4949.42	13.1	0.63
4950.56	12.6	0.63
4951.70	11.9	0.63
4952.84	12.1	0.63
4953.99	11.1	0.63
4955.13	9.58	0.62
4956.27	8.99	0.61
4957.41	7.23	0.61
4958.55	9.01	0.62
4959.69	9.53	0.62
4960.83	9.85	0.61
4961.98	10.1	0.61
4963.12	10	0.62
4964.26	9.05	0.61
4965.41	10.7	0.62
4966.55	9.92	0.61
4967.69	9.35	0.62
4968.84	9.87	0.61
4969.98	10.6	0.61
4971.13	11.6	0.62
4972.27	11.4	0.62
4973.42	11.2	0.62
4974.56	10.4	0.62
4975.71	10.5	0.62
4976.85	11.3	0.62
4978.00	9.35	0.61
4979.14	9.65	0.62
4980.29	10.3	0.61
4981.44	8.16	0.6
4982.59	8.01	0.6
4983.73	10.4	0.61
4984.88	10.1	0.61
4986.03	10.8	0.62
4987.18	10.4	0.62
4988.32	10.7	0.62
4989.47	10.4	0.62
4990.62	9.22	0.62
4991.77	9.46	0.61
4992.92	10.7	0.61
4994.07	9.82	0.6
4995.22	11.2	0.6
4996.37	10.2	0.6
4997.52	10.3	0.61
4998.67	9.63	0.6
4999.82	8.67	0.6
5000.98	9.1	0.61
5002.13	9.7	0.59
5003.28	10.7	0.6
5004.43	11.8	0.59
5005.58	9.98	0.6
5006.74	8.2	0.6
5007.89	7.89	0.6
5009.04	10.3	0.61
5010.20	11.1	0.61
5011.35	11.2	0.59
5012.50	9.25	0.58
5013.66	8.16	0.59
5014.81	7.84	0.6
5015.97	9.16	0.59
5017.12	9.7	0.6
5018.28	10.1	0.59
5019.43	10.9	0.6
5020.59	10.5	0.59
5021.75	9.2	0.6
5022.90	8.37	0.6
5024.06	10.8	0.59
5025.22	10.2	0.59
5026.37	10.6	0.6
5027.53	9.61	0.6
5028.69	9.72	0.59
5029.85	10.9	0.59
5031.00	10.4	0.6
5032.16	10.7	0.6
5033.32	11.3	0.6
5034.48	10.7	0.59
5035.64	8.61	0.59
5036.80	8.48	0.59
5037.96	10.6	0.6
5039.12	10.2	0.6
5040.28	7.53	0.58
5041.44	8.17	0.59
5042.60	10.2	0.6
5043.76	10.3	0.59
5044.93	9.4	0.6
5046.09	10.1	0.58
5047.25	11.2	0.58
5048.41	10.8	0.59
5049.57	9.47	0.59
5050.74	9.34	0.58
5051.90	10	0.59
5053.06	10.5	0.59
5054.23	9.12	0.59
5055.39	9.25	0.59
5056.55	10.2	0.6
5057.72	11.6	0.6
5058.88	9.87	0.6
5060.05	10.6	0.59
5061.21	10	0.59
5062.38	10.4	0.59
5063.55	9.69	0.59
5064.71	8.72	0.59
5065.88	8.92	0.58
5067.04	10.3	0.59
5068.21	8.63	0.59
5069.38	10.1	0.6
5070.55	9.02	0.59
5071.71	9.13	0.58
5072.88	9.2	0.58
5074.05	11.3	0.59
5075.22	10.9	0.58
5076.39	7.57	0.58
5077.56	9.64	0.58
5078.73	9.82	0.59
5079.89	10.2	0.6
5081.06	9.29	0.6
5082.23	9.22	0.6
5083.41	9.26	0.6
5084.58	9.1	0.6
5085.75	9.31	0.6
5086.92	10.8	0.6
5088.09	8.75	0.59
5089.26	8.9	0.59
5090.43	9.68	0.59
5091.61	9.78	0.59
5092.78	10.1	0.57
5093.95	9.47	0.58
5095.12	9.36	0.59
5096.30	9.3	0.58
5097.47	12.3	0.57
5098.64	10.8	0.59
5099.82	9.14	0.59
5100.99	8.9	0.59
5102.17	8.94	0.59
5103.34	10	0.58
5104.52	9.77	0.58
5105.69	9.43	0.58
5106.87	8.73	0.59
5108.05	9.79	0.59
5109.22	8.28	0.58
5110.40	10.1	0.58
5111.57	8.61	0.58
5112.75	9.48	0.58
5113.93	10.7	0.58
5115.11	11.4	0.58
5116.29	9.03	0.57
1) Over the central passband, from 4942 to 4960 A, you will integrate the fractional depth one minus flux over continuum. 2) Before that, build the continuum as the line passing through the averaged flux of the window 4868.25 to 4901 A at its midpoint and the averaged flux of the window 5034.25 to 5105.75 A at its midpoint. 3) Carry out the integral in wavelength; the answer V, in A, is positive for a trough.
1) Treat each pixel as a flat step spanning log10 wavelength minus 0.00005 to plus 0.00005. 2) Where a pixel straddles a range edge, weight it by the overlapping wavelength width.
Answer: -1.6 A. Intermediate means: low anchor 10.4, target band 11.1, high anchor 9.7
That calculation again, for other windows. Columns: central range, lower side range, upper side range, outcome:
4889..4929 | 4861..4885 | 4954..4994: -4.73 A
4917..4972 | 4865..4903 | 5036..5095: -4.90 A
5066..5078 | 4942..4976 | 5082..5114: 0.27 A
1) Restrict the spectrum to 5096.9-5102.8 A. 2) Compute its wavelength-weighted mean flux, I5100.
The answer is 10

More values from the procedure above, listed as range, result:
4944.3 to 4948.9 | 11.9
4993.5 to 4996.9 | 10.4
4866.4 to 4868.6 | 10.7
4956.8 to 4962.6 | 9.15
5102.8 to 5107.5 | 9.46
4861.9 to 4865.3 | 9.93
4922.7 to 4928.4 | 11.8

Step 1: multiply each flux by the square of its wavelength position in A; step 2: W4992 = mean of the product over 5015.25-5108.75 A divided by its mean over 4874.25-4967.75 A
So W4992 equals 0.9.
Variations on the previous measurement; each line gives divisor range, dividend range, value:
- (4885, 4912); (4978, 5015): 0.92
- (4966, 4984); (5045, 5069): 1.01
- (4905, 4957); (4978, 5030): 0.87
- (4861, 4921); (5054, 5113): 0.97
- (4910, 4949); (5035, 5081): 0.88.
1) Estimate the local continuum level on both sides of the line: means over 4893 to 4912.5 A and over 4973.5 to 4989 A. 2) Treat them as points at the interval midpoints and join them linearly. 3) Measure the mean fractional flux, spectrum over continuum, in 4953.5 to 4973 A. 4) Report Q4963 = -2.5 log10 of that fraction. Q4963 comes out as 0.05 mag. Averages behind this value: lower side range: 11.5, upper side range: 10.1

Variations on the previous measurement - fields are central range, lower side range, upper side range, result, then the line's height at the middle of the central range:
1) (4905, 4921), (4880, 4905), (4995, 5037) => -0.07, 10.6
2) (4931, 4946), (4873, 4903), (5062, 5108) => -0.14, 10.3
